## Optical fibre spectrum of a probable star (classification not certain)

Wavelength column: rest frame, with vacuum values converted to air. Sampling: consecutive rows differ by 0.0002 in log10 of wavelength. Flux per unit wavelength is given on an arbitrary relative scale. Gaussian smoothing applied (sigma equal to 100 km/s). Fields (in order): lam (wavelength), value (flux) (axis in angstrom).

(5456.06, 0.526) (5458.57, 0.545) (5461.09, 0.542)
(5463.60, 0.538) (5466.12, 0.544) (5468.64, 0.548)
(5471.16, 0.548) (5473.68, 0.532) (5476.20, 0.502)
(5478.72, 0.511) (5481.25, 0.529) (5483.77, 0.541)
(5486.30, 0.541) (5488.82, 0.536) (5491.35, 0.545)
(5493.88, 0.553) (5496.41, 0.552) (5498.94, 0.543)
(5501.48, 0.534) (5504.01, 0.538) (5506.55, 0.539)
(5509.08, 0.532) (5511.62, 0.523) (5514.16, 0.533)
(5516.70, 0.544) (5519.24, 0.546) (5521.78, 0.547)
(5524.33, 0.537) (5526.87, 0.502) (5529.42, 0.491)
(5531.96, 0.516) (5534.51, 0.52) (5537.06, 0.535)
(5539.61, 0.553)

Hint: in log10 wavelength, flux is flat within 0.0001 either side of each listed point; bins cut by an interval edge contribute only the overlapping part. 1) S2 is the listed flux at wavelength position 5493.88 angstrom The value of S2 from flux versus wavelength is 0.553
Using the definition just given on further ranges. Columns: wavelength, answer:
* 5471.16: 0.548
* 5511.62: 0.523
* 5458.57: 0.545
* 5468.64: 0.548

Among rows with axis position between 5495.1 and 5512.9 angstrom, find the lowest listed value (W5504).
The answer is 0.523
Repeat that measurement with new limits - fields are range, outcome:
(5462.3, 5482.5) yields 0.502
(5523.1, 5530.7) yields 0.491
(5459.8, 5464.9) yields 0.538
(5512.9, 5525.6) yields 0.533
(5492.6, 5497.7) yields 0.552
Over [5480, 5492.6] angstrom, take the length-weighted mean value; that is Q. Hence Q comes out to 0.539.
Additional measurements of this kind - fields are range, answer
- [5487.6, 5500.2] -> 0.546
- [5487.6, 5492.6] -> 0.54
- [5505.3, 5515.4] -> 0.532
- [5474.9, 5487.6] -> 0.525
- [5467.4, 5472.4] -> 0.548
